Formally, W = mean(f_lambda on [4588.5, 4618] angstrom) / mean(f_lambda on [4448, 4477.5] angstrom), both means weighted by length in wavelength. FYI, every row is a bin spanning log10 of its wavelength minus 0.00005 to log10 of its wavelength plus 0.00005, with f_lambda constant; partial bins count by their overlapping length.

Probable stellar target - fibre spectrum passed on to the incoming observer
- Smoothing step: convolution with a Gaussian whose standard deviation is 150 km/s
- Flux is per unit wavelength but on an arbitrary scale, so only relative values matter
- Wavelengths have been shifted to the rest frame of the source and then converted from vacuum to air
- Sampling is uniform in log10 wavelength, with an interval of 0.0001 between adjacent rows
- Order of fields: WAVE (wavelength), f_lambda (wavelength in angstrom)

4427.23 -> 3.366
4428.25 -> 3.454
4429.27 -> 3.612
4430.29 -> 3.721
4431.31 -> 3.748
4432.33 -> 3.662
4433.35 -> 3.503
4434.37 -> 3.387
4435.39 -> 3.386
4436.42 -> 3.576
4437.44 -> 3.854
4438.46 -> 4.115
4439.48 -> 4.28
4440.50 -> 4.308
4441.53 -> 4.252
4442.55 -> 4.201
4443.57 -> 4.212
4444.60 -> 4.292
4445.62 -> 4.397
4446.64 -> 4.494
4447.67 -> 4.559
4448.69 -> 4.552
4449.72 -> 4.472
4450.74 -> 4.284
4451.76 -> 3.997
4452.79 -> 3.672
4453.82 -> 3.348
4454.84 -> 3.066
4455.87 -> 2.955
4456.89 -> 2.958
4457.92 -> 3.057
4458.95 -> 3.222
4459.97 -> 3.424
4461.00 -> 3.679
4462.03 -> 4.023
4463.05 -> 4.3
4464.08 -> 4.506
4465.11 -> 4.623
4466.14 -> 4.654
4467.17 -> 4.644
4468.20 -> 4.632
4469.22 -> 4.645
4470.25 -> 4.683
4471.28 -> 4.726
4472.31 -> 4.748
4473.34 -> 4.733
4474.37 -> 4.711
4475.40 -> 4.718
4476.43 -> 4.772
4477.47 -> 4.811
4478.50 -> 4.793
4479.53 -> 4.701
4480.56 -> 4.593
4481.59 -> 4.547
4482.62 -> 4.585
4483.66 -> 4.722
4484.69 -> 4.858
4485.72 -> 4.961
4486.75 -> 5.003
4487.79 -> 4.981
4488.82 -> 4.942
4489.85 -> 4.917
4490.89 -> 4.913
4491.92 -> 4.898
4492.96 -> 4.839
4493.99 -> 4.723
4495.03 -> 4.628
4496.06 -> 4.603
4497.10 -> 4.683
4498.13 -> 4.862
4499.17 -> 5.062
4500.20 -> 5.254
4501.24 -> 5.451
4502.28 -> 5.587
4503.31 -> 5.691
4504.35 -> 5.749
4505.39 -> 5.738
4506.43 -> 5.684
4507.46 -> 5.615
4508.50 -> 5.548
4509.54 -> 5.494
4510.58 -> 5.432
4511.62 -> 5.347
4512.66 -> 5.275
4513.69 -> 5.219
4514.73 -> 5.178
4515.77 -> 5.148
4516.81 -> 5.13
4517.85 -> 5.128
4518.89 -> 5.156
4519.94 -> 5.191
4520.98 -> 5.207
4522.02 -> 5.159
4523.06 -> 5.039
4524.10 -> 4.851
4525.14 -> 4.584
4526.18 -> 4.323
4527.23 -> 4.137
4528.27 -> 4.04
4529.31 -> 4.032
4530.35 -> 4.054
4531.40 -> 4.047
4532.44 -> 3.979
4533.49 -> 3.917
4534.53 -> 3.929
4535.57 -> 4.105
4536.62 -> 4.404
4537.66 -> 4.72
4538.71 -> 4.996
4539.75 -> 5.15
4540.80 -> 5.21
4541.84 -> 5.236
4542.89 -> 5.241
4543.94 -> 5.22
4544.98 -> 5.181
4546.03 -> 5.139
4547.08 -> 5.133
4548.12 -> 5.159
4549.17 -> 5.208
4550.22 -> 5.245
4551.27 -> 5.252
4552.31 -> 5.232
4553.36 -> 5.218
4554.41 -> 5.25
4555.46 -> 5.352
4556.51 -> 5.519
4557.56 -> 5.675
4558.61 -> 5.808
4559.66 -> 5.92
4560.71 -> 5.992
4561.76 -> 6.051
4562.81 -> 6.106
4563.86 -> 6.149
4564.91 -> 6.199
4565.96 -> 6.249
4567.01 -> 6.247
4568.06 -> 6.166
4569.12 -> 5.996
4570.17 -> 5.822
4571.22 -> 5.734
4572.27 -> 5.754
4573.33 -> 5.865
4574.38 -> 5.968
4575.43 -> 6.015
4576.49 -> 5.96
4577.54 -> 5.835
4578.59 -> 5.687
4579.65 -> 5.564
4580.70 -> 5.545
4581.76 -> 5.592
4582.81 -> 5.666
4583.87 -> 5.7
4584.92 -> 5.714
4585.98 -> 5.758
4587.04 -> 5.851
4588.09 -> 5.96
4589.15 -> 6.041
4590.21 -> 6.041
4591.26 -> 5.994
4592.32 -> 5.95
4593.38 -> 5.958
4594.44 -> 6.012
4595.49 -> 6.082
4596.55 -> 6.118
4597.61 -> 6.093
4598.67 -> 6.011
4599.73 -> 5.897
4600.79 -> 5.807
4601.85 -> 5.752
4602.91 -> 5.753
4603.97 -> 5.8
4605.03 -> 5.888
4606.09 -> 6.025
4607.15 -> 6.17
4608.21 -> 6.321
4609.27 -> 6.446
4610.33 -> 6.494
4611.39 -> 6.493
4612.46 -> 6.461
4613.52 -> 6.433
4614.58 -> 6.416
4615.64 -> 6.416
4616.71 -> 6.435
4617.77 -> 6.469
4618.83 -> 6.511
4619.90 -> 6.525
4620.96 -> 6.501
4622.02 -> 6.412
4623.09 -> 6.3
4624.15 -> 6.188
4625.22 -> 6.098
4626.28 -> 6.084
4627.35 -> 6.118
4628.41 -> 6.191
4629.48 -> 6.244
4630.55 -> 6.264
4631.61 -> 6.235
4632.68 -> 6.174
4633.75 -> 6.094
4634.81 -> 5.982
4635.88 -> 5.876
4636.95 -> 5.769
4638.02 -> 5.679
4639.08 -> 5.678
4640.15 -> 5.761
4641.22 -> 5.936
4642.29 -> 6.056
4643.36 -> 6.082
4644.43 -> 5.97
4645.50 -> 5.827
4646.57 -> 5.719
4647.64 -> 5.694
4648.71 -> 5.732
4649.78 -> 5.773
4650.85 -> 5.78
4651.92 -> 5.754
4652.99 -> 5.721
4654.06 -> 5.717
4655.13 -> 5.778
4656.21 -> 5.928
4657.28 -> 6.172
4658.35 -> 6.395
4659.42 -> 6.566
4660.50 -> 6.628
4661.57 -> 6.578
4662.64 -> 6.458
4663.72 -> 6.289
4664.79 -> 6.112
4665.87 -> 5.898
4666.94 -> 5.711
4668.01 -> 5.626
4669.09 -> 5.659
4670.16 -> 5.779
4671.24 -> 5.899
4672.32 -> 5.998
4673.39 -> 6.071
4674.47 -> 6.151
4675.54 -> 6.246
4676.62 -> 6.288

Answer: 1.48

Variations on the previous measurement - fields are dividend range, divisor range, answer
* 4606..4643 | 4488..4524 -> 1.20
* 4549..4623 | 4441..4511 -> 1.29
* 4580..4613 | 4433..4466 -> 1.53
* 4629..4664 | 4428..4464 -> 1.56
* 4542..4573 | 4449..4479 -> 1.35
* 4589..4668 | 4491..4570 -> 1.18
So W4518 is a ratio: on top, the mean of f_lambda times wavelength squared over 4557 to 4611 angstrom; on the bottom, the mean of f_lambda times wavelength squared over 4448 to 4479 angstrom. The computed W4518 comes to 1.50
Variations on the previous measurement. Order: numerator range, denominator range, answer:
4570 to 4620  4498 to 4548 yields 1.25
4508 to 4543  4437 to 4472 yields 1.21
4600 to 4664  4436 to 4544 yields 1.41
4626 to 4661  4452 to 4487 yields 1.50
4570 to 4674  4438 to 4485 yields 1.51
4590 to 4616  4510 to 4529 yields 1.28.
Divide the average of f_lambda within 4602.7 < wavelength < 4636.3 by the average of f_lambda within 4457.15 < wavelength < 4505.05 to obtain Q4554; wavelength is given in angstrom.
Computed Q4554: 1.3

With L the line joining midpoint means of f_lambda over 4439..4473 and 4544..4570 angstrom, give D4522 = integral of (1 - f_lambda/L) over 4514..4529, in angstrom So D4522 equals 0.7 angstrom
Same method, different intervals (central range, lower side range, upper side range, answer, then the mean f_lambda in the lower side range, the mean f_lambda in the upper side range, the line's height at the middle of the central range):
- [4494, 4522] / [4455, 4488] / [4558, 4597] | -1.97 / 4.39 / 5.92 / 4.91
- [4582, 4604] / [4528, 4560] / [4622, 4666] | -1.74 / 4.92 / 6.04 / 5.47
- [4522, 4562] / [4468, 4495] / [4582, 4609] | 3.47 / 4.77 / 5.94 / 5.39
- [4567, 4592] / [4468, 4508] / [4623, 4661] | -1.24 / 4.95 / 5.99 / 5.57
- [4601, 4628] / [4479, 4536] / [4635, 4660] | -2.87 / 4.9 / 5.89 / 5.65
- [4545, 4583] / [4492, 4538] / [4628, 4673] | -2.86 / 4.91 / 5.98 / 5.3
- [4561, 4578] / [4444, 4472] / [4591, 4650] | -1.71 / 4.07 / 6.09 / 5.46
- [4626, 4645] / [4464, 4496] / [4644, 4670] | -0.59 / 4.75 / 5.98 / 5.83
